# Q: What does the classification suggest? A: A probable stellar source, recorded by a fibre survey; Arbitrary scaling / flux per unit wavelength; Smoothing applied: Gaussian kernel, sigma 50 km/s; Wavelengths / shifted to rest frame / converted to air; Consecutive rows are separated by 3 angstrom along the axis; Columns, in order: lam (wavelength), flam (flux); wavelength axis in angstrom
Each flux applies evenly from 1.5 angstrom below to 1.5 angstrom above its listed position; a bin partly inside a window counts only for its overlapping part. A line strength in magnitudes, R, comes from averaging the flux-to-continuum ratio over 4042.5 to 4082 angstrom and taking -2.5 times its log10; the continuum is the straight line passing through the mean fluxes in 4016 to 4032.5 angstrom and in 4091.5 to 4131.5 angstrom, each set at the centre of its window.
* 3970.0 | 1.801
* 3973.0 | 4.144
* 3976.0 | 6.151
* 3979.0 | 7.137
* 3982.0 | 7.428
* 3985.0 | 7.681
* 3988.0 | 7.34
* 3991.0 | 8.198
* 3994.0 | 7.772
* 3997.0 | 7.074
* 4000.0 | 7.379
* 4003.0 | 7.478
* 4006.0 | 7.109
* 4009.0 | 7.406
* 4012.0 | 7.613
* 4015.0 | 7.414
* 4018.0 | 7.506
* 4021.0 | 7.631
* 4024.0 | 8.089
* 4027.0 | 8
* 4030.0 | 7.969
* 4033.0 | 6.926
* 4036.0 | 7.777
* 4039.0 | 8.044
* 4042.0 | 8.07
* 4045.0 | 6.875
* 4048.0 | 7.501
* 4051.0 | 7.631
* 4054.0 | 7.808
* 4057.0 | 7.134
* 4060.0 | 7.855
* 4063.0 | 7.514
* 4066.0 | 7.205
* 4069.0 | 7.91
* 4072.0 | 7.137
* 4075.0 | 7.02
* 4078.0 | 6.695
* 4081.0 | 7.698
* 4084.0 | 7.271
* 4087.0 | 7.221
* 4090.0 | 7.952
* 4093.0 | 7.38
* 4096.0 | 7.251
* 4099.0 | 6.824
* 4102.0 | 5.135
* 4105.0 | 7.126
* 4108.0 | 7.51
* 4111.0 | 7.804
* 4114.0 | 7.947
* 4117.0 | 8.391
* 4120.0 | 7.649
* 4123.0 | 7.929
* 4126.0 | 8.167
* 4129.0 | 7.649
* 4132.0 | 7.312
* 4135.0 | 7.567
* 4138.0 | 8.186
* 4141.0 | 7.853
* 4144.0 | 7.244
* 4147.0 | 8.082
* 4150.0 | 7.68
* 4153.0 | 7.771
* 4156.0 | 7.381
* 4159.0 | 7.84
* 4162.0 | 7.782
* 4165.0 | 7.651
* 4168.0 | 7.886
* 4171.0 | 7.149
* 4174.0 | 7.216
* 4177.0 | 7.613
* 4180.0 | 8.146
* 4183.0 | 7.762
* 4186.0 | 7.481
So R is 0.03 mag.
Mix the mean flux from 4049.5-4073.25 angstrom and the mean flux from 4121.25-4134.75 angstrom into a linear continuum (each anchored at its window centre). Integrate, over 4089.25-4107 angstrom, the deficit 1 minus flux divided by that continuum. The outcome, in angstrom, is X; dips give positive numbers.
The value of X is 1.69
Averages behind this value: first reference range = 7.53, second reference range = 7.74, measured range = 6.92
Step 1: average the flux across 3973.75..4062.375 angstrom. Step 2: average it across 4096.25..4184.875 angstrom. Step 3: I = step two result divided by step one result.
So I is 1.01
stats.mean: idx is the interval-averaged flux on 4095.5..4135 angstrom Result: 7.45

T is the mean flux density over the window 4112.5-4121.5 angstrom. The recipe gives 8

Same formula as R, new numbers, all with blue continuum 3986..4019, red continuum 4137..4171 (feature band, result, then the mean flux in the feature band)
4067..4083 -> 0.045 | 7.29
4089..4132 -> 0.027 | 7.47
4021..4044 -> -0.039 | 7.8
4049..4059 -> 0.004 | 7.54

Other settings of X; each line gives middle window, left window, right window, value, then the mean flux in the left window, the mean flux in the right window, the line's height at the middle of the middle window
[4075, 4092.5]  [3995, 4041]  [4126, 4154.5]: 0.7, 7.57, 7.73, 7.66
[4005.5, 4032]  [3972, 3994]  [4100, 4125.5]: -2.0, 6.99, 7.45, 7.12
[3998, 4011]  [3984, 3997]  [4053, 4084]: 0.5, 7.67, 7.38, 7.62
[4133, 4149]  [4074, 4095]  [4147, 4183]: -0.4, 7.33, 7.67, 7.57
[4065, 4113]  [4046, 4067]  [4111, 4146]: 2.8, 7.51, 7.81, 7.65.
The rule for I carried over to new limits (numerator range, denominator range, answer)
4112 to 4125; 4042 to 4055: 1.06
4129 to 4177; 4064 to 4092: 1.04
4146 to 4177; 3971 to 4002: 1.10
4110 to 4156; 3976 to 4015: 1.05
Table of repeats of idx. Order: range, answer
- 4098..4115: 7.04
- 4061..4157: 7.49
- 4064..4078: 7.26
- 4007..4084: 7.53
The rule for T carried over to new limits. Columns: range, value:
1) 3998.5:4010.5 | 7.34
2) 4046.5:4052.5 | 7.57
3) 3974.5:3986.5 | 7.1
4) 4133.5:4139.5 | 7.88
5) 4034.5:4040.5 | 7.91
